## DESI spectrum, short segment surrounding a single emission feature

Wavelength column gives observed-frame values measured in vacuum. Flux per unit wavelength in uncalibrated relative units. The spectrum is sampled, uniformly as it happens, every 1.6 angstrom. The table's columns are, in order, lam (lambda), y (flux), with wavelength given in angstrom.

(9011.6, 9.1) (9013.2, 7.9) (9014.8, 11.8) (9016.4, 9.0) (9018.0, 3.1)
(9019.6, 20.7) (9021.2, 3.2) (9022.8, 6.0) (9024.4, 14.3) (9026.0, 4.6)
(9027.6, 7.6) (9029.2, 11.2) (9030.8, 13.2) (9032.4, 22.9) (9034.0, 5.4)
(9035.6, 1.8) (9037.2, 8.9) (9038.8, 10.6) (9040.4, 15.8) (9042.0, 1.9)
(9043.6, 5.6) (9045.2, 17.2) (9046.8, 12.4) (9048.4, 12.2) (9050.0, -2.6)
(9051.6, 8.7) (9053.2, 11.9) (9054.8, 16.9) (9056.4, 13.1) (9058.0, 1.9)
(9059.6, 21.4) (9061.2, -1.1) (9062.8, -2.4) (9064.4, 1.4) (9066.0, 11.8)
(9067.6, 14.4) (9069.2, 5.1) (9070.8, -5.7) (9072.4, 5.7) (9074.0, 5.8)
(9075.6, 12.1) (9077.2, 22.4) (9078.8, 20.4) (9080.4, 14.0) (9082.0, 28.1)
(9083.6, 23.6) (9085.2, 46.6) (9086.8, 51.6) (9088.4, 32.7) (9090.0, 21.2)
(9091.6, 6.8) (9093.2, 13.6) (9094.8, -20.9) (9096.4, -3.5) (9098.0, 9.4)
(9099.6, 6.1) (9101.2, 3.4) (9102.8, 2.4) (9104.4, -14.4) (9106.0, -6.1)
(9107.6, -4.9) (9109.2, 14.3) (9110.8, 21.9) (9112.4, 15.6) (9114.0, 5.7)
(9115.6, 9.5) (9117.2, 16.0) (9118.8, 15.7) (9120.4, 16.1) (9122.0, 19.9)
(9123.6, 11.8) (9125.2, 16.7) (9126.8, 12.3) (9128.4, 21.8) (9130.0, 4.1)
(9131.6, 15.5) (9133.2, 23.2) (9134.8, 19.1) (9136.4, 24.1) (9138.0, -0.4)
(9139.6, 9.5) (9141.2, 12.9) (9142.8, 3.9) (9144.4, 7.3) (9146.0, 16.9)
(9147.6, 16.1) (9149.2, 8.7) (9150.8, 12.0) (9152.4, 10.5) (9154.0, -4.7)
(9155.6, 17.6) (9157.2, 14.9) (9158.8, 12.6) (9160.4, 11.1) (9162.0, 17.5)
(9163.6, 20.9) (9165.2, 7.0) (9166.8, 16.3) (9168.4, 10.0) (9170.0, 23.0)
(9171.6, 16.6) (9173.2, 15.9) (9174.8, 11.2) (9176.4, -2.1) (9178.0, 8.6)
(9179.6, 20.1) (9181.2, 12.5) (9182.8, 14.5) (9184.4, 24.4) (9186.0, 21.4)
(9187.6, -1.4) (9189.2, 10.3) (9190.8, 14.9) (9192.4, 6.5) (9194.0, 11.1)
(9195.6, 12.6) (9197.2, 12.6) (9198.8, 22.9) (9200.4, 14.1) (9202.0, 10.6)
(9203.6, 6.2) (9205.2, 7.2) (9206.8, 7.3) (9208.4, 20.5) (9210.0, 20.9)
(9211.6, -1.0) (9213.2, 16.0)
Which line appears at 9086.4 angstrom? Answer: H-beta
